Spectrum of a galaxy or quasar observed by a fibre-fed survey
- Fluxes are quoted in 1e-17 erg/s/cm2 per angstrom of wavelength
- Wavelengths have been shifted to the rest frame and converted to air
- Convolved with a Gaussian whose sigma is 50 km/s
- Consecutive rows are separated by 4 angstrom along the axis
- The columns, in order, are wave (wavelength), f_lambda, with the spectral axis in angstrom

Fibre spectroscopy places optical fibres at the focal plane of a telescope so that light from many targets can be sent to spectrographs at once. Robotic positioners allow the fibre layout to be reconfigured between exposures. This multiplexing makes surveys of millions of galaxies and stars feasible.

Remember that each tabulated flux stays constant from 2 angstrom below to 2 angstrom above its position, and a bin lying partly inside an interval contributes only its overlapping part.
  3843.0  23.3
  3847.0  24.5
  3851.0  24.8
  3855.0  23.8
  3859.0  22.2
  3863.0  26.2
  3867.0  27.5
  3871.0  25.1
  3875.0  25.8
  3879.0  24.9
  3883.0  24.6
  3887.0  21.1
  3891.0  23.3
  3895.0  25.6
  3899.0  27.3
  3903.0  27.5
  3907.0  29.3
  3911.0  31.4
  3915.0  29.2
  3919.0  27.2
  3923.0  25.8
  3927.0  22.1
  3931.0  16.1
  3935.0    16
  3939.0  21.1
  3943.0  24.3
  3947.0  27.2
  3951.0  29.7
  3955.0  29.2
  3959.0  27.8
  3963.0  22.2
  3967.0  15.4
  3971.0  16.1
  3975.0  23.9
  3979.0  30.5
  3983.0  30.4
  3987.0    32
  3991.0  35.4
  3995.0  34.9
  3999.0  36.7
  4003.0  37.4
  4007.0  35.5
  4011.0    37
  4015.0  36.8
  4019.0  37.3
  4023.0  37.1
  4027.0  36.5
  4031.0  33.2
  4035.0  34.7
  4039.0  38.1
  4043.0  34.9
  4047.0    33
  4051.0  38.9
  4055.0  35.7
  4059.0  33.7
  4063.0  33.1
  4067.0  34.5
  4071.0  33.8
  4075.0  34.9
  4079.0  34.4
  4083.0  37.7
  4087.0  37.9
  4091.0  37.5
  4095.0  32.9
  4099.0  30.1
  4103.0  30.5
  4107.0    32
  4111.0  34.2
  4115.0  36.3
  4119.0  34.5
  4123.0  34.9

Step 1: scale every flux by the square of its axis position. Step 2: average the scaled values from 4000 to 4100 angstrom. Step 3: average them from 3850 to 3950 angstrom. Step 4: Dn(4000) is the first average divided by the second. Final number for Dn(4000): 1.5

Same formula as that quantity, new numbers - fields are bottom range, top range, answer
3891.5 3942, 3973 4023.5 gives 1.44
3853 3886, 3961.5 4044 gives 1.39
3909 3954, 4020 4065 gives 1.52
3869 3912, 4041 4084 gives 1.47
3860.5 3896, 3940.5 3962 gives 1.14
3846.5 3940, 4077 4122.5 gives 1.54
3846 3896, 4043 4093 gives 1.59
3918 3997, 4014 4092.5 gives 1.47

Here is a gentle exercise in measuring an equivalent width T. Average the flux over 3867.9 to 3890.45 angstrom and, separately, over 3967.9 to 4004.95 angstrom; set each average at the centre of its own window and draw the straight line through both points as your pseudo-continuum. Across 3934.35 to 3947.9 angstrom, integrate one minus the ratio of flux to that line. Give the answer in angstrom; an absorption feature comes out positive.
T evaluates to 2.7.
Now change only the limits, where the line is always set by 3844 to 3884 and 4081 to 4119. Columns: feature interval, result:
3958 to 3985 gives 5.2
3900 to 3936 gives 2.3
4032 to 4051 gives -2.0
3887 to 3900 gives 0.8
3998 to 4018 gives -3.9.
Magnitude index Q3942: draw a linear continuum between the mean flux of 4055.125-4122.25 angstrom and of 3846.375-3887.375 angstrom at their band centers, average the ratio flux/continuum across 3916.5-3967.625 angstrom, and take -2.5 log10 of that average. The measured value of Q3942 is 0.18 mag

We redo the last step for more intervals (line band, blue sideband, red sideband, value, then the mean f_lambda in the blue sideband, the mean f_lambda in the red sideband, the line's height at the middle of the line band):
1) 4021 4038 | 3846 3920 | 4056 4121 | -0.119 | 25.9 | 34.3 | 31.9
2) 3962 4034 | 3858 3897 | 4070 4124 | -0.056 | 24.7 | 34.4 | 30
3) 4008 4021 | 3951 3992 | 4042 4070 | -0.205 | 26.2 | 34.8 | 30.6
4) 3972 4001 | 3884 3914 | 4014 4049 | 0.042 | 26.5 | 35.7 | 32.6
